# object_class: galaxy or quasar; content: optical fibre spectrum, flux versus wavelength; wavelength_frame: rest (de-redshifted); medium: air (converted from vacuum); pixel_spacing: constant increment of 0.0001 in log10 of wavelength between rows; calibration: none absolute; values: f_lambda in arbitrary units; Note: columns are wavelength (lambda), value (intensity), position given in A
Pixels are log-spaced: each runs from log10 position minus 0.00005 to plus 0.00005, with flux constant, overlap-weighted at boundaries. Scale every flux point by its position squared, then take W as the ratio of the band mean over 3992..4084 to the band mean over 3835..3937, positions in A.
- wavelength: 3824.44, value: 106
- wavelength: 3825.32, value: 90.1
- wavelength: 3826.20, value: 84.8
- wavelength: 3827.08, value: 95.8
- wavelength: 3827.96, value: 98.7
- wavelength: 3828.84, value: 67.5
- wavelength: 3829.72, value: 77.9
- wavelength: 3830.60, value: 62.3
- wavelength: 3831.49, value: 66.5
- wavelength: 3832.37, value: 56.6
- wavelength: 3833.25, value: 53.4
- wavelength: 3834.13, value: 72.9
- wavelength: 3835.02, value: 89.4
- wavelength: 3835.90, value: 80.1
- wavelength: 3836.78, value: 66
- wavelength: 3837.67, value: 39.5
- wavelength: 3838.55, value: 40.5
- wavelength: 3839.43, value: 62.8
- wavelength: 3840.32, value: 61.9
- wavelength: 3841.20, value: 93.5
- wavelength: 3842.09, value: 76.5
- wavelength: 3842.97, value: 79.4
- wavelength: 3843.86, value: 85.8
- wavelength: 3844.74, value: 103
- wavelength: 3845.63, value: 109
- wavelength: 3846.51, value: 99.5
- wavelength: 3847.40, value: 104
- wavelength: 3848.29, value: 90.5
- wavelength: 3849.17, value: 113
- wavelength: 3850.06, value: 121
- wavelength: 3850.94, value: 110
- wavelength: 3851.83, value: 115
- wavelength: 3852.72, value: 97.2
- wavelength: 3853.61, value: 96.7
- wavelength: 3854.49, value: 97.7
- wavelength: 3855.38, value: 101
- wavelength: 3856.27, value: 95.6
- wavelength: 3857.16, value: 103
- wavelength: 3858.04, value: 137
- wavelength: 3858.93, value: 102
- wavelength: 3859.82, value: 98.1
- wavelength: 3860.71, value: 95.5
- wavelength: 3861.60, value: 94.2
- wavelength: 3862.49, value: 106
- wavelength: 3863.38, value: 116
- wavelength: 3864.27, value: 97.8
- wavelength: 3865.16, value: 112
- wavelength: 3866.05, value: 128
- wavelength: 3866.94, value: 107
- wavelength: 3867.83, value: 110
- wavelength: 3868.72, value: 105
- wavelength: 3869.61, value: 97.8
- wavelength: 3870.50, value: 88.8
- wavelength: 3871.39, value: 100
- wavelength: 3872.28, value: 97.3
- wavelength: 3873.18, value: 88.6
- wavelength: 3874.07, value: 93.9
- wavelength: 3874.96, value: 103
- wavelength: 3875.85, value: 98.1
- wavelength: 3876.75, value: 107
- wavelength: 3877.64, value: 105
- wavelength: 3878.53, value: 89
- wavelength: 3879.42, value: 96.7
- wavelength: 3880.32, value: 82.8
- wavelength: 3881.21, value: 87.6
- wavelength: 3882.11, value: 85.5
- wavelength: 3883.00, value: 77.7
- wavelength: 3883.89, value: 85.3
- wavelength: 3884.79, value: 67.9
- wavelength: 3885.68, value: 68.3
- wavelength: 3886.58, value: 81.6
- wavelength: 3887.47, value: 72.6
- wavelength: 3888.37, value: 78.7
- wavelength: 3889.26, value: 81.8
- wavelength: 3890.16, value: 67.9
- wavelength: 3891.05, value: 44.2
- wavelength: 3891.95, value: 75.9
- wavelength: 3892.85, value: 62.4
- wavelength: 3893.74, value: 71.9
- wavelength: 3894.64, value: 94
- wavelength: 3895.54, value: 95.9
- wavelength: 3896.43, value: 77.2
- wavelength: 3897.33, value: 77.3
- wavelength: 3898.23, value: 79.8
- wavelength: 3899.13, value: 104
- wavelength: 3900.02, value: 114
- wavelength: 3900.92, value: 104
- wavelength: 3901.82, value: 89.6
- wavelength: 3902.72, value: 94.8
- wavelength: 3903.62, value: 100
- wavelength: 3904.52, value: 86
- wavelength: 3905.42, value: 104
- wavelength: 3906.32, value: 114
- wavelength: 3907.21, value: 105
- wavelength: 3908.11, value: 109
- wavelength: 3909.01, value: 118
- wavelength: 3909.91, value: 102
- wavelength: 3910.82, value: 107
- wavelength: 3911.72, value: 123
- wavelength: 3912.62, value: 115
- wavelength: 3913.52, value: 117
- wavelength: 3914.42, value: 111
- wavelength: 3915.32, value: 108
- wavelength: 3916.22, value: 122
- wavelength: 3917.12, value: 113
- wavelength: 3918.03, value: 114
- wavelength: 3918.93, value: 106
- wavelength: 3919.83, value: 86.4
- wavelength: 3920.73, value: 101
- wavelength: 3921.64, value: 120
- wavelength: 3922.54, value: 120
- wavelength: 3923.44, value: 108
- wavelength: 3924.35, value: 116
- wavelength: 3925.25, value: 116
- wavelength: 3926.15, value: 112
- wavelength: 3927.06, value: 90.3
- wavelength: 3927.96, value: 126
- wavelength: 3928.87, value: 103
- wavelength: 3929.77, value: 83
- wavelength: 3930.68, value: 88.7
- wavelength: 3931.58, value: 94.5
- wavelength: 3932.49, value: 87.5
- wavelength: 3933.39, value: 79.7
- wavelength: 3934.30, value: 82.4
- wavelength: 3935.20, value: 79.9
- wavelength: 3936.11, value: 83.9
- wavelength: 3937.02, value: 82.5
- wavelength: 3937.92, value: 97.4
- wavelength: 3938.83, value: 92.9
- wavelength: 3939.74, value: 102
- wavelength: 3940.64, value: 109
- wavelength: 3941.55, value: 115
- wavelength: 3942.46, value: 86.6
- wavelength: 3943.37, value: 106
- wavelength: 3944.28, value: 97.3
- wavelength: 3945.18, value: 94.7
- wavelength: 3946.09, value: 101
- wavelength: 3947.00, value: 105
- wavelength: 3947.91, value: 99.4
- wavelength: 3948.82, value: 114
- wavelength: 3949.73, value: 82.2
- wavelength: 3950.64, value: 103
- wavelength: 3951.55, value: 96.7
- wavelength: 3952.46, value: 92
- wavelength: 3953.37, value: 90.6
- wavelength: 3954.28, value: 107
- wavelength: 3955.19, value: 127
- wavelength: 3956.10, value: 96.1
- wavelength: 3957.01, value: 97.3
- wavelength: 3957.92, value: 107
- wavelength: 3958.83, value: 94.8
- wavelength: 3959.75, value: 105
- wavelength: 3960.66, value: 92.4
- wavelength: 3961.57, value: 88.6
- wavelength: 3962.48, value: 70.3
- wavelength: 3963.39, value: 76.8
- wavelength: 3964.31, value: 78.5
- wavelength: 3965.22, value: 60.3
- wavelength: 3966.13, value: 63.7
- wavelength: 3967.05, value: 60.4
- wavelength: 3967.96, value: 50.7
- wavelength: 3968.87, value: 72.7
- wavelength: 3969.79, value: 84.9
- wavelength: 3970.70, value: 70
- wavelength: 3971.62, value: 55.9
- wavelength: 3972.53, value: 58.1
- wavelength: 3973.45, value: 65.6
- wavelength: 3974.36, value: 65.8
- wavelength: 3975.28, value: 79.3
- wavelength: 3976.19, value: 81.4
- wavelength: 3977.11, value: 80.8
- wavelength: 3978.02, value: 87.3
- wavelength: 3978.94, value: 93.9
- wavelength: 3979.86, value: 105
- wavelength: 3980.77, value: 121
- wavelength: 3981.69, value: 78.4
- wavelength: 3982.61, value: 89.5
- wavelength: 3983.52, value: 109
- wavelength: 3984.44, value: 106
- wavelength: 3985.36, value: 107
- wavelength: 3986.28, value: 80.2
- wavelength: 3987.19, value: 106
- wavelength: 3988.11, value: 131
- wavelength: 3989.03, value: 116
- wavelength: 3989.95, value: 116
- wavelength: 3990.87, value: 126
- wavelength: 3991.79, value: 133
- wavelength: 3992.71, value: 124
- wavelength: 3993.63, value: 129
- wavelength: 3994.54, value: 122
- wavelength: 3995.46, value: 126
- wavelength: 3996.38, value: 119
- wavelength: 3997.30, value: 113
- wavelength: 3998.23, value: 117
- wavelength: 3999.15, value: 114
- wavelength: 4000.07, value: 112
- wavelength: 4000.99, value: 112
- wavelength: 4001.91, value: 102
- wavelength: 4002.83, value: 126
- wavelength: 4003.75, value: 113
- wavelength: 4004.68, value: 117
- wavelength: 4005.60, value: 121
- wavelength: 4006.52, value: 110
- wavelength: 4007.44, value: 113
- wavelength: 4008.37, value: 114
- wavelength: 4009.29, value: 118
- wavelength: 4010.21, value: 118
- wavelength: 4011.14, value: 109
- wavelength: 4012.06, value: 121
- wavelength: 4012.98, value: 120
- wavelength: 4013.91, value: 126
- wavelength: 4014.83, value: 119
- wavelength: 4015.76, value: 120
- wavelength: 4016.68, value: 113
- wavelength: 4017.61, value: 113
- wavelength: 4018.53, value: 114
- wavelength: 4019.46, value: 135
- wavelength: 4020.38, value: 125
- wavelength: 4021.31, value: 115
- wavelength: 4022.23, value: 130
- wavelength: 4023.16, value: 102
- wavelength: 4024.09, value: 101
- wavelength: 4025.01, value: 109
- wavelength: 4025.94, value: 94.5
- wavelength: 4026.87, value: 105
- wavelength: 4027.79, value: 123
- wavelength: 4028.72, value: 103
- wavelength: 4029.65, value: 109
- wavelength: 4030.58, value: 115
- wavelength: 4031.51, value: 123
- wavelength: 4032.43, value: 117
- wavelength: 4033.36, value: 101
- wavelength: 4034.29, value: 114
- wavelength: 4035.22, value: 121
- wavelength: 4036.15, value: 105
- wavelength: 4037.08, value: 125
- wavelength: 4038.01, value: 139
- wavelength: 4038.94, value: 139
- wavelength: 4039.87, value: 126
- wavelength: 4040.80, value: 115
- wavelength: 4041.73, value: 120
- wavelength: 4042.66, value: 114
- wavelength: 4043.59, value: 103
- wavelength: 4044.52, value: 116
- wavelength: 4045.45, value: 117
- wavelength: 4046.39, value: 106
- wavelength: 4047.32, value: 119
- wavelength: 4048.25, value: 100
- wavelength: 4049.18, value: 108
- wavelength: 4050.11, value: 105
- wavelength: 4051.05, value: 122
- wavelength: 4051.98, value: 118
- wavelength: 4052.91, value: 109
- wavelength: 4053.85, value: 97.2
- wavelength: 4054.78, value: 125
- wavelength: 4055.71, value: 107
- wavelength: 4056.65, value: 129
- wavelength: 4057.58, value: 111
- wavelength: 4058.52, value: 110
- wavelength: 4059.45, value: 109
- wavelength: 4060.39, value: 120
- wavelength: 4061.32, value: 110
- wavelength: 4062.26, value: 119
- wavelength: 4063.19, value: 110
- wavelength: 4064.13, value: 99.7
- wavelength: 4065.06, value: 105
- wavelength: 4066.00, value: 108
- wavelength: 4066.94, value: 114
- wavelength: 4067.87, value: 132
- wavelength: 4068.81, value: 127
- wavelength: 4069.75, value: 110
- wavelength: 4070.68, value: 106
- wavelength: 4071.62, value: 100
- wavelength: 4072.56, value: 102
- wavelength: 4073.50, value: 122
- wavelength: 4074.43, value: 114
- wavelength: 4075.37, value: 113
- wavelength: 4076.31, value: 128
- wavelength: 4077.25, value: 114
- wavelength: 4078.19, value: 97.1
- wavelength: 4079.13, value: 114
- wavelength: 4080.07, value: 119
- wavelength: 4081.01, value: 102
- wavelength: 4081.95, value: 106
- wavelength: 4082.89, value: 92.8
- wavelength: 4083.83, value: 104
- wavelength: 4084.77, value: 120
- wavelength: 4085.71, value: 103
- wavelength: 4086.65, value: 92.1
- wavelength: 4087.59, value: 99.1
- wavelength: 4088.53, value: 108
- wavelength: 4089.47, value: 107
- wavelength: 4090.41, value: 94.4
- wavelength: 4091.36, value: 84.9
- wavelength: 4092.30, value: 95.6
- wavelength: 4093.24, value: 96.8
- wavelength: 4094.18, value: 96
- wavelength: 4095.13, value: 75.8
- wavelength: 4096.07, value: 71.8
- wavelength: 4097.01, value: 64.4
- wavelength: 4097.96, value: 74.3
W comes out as 1.3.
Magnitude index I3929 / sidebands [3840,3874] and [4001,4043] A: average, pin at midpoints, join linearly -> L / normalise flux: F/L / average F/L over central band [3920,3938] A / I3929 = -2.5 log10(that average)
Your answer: 0.097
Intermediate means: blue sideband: 101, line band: 98.4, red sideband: 116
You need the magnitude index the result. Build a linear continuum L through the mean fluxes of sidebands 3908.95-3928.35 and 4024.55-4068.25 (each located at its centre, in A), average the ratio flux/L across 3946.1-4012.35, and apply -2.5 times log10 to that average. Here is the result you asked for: 0.135 mag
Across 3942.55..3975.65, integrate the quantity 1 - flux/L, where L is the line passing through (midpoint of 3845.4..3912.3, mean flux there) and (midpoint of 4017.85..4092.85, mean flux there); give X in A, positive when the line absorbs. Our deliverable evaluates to 5.38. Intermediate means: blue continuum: 96.2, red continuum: 112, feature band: 86.4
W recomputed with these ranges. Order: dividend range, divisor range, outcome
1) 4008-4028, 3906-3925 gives 1.09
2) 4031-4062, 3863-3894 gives 1.40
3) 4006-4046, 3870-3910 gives 1.39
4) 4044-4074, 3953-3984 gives 1.39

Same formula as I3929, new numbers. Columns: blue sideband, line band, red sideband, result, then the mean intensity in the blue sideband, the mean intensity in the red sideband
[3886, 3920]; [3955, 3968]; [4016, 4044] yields 0.229 mag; 95.5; 116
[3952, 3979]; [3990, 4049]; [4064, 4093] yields -0.235 mag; 81.6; 108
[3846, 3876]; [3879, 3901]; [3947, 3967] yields 0.230 mag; 104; 92.1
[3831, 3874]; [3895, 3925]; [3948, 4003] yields -0.113 mag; 93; 96.4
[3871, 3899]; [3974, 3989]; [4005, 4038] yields 0.110 mag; 83.9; 115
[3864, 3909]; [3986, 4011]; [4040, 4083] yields -0.118 mag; 91.6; 112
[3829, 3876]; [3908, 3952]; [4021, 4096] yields -0.039 mag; 92.3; 110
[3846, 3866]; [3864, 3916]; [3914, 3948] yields 0.098 mag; 105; 101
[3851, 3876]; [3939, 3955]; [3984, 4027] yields 0.104 mag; 103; 116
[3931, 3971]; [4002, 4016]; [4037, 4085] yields -0.145 mag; 90.5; 113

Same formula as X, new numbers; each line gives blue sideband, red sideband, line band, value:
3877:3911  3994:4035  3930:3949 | 0.72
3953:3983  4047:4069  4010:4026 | -2.66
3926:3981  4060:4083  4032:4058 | -2.11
